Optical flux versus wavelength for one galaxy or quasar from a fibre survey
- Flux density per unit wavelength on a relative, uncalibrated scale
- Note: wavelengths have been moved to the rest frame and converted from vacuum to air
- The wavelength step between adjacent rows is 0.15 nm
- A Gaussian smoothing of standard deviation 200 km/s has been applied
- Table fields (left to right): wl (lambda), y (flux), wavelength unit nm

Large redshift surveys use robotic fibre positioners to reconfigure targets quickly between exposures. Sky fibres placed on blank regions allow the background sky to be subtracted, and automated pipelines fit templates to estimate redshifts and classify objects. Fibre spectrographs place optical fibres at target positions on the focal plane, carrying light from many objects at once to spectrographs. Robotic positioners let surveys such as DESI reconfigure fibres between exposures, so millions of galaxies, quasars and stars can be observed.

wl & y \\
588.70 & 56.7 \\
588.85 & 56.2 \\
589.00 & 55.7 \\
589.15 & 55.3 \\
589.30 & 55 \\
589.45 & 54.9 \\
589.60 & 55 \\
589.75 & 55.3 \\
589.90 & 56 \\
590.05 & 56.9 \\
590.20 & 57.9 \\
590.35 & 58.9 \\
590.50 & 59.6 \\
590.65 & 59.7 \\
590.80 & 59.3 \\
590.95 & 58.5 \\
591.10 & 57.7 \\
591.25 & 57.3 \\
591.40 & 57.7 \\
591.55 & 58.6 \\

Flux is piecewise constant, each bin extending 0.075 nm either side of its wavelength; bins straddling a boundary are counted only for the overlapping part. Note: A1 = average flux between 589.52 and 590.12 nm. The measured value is 55.8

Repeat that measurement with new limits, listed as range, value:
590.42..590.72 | 59.6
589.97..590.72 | 58.6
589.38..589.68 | 55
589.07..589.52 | 55.1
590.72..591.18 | 58.5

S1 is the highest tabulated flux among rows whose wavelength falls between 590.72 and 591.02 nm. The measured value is 59.3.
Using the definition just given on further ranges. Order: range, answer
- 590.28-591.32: 59.7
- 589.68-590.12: 56.9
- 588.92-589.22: 55.7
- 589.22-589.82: 55.3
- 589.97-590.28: 57.9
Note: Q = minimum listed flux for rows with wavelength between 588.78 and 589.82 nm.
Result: 54.9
